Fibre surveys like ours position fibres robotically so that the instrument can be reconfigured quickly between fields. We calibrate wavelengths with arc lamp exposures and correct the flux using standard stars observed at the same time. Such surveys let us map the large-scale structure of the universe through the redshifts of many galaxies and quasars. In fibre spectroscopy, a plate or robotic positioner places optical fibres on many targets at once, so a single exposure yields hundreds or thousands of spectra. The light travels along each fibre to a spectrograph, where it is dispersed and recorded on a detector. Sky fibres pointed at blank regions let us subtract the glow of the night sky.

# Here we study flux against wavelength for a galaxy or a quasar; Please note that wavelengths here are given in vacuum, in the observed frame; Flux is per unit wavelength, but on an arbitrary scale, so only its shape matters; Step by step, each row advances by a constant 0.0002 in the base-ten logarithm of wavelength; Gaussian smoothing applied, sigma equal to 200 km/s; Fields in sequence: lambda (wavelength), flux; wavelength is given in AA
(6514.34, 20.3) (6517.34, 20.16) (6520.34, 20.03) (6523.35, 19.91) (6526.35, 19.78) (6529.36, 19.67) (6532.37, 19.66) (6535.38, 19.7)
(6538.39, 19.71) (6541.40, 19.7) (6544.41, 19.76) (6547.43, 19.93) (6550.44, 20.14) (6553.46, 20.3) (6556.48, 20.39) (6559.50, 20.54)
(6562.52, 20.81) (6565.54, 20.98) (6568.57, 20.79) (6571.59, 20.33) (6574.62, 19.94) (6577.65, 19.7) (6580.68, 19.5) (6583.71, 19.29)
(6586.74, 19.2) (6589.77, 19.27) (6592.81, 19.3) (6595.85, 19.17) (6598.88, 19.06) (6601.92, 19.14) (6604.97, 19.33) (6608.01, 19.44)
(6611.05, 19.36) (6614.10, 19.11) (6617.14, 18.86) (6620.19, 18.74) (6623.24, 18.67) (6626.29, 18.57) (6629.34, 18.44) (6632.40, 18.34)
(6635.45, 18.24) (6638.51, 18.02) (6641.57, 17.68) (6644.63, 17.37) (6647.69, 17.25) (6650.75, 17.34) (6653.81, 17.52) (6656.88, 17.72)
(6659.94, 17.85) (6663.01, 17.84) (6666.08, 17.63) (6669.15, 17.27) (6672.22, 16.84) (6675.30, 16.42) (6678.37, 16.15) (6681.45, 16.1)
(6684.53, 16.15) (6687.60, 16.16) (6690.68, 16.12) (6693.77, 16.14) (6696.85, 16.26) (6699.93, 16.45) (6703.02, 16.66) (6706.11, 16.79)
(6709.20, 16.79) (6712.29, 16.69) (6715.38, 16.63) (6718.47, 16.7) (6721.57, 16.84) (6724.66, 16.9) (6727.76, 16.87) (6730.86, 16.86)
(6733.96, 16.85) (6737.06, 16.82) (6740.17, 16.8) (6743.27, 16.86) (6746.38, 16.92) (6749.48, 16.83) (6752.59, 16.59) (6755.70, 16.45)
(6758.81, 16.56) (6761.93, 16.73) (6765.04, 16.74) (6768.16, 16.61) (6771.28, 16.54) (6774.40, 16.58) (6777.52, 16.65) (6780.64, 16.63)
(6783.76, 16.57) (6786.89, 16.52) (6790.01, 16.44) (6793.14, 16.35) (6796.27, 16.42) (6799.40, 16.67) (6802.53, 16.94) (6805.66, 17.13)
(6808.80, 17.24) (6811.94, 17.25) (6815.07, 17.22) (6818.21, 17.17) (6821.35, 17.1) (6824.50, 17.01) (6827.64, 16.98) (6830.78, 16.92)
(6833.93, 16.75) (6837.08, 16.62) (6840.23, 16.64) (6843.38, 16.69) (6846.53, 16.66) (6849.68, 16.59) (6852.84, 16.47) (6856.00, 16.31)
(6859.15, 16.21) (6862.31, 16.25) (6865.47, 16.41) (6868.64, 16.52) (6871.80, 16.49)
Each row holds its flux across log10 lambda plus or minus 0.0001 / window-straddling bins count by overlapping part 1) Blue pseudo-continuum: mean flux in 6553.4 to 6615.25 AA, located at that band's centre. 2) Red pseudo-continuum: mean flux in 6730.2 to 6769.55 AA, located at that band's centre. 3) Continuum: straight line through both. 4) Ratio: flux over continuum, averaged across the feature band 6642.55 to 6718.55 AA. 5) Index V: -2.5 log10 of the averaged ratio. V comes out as 0.07 mag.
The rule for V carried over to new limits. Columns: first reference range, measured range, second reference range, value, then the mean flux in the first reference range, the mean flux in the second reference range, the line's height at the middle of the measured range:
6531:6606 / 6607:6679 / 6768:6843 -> 0.05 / 19.8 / 16.8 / 18.9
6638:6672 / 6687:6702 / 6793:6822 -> 0.07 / 17.6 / 17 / 17.4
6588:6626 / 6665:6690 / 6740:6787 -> 0.09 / 19.1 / 16.7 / 18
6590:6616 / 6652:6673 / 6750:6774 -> 0.04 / 19.2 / 16.6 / 18.3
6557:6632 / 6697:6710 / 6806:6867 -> 0.10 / 19.5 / 16.8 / 18.3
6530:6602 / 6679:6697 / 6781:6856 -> 0.14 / 19.9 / 16.8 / 18.4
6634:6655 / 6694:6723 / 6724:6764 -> 0.03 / 17.6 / 16.8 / 17.1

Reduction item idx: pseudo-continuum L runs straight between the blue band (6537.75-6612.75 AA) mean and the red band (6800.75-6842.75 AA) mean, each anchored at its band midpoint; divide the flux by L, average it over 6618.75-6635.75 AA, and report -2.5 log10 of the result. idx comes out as 0.040 mag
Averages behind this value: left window 19.8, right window 17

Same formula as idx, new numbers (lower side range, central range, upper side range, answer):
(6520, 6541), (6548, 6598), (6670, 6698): -0.066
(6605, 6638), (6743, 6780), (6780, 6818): 0.036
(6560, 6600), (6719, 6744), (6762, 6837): 0.056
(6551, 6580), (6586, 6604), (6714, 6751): 0.031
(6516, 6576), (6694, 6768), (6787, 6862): 0.074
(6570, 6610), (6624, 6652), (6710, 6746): 0.035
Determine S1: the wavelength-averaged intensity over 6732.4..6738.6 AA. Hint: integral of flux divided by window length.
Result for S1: 16.8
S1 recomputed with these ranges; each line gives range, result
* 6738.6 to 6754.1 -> 16.8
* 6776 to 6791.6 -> 16.6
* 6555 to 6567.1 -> 20.7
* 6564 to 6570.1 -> 20.9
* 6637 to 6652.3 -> 17.5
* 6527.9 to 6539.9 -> 19.7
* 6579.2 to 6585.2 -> 19.4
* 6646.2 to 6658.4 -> 17.5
